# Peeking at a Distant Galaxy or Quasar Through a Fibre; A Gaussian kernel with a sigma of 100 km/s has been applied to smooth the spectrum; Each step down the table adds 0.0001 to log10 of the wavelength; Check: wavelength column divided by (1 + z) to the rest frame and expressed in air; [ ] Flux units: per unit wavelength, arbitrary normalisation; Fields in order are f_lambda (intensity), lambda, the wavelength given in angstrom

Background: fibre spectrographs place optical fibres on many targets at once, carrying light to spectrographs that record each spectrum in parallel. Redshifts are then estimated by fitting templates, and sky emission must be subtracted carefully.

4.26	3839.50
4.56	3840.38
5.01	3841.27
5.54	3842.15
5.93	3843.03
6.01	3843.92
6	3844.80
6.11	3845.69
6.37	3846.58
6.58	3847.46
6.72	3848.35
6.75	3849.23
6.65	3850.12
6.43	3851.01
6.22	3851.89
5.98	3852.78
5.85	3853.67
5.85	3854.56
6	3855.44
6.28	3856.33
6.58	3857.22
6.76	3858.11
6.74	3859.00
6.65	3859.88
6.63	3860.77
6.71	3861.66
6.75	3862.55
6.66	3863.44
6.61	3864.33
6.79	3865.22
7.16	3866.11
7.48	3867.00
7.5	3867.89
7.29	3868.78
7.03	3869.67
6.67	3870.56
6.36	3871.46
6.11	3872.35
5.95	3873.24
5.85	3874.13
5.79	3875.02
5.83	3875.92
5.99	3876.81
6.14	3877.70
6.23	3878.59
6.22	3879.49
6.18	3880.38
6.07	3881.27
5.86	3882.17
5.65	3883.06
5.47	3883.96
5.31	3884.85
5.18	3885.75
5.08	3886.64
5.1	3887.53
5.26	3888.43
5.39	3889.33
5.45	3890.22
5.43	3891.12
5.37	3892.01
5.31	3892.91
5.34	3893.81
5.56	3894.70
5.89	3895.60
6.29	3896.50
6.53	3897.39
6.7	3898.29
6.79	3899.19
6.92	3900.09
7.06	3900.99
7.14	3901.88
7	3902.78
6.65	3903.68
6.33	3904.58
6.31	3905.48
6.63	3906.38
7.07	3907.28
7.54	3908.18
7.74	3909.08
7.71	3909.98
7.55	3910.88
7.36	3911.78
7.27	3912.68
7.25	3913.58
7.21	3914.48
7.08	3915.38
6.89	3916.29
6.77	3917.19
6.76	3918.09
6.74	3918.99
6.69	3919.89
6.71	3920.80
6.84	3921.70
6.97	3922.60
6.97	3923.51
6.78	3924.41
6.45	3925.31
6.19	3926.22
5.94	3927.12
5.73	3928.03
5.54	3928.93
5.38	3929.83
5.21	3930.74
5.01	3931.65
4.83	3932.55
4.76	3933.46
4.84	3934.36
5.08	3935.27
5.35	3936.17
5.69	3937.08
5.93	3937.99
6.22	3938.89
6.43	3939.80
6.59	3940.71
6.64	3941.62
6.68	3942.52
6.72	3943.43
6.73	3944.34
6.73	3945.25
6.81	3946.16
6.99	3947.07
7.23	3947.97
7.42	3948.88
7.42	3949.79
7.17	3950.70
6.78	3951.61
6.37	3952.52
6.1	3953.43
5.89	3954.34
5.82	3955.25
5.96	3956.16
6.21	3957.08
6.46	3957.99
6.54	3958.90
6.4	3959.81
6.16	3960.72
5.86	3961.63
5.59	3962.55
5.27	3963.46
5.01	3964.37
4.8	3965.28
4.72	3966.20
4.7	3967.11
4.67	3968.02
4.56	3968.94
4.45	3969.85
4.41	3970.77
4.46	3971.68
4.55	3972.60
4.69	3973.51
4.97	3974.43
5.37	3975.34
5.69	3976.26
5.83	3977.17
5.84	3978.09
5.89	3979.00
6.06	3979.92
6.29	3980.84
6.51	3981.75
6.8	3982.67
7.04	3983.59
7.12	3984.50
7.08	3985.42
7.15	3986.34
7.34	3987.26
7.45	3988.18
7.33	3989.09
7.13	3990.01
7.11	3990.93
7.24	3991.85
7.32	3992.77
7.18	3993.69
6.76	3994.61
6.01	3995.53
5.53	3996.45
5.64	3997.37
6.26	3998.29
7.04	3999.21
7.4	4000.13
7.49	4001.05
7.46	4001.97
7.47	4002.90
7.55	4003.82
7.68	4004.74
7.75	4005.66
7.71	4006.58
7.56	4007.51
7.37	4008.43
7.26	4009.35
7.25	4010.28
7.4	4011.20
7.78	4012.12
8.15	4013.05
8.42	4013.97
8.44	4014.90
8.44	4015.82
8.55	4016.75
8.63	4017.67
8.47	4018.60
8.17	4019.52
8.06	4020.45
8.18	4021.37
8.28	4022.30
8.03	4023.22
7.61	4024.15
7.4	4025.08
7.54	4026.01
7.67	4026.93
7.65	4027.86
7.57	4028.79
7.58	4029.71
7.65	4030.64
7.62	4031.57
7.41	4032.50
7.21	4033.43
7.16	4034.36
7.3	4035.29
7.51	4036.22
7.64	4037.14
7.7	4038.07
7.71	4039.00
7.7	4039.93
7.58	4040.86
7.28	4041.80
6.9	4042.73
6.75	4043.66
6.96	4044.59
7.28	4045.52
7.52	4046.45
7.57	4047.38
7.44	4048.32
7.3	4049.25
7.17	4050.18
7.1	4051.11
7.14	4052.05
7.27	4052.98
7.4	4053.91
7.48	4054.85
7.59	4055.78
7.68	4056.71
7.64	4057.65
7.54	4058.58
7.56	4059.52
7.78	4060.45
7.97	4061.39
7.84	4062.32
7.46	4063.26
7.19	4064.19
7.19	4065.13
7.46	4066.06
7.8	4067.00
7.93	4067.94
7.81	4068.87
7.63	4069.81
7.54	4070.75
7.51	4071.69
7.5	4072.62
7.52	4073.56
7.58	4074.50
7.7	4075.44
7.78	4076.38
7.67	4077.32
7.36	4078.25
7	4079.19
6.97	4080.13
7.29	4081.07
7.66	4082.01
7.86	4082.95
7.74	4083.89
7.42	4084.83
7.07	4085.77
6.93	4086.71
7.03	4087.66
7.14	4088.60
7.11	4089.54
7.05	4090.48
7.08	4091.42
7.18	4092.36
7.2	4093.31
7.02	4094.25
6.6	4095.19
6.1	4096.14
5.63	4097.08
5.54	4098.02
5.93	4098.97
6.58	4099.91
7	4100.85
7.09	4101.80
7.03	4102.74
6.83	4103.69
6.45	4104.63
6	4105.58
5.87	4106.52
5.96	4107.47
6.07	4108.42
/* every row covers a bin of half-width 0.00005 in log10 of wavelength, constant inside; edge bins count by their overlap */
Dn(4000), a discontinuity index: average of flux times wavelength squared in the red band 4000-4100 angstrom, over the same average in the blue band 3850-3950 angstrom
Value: 1.27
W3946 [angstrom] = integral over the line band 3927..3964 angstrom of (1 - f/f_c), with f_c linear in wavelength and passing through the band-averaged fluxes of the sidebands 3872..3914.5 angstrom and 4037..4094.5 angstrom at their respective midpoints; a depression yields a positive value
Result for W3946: 2.76 angstrom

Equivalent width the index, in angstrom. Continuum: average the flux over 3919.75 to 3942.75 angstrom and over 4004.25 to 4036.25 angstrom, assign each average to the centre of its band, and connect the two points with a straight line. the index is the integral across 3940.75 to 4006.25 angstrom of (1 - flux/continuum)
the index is 4.7 angstrom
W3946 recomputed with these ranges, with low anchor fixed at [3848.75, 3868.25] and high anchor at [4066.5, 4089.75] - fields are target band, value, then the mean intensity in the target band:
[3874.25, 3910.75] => 3.1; 6.15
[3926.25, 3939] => 2.8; 5.4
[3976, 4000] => 1.5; 6.66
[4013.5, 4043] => -2.1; 7.79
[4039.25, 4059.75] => 0.0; 7.36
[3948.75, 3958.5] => 0.7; 6.47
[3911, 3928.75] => 0.2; 6.76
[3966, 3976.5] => 3.4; 4.75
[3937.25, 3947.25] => 0.5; 6.55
